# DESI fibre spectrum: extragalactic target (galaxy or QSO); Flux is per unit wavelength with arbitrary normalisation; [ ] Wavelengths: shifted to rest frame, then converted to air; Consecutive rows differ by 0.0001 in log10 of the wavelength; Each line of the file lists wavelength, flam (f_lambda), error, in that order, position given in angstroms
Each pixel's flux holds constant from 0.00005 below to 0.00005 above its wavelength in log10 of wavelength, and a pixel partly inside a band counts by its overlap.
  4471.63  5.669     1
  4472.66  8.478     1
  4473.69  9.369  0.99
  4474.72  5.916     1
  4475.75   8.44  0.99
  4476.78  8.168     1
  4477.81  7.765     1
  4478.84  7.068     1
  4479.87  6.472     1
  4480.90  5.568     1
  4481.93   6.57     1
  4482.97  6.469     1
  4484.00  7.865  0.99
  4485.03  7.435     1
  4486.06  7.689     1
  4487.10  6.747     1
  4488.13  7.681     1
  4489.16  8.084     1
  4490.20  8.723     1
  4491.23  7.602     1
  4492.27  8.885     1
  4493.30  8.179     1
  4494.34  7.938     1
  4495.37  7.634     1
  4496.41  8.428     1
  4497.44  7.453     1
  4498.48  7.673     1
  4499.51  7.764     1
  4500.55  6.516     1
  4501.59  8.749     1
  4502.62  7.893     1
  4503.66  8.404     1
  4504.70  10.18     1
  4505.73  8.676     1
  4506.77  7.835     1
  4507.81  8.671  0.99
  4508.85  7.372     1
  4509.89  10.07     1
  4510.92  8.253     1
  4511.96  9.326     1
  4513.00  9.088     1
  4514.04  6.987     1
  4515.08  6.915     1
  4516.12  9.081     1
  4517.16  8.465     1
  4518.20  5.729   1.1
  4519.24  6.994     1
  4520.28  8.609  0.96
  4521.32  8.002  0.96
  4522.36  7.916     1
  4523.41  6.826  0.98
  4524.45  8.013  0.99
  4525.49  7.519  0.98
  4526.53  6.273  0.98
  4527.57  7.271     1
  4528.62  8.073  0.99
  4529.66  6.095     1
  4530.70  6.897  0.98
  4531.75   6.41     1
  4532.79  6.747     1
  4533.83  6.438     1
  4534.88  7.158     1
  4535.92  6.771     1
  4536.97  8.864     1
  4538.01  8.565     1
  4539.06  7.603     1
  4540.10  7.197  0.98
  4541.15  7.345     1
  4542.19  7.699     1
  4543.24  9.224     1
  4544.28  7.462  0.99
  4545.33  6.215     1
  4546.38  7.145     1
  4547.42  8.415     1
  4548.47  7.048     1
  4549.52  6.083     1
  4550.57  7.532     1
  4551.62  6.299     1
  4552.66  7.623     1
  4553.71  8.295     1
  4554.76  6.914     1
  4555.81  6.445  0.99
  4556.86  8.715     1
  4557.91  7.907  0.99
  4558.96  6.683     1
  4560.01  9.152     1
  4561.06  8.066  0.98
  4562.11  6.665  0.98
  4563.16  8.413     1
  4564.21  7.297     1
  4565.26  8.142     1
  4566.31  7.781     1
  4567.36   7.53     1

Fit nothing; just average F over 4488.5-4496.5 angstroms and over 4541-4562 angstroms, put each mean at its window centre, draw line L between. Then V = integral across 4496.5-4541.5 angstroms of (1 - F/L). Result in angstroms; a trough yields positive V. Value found 0.7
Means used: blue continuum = 8.16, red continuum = 7.5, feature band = 7.74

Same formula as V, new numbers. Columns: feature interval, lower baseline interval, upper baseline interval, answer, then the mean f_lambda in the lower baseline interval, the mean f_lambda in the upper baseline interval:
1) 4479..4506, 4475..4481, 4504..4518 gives 0.4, 7.32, 8.47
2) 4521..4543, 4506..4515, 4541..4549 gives 1.5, 8.38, 7.58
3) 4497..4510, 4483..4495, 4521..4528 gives -0.9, 7.84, 7.39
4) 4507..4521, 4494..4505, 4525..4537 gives -1.1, 8.02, 6.97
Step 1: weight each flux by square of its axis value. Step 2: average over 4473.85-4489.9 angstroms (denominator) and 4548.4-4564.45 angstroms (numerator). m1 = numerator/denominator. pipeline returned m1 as 1.06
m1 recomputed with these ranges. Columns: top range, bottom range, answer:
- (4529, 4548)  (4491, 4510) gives 0.92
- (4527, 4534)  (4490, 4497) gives 0.85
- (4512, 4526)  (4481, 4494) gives 1.04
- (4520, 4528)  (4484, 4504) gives 0.97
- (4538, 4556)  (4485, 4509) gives 0.94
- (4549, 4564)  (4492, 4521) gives 0.94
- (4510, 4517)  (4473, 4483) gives 1.18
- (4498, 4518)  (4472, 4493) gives 1.11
